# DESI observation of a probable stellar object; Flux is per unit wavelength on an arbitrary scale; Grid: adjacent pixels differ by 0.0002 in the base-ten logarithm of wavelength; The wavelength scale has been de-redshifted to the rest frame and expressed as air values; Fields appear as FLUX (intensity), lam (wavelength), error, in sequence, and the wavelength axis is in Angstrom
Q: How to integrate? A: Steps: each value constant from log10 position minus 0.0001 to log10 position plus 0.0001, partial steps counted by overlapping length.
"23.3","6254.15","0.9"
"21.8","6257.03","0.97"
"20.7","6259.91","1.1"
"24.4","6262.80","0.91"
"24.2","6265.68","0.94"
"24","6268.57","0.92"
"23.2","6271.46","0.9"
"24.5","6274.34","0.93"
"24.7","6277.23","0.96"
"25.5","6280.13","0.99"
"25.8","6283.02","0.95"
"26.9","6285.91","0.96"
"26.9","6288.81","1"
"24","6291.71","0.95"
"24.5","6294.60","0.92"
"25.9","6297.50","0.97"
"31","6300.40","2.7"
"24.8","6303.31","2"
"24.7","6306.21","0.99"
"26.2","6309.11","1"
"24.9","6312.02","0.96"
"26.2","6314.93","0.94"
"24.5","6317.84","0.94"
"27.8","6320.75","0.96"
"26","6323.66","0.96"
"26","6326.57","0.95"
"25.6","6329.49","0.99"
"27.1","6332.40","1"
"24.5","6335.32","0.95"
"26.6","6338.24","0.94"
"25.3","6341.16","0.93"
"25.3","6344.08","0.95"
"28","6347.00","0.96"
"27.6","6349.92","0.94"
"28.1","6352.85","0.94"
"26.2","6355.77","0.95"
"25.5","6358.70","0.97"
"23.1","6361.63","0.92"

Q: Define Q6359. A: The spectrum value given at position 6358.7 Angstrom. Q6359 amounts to 25.5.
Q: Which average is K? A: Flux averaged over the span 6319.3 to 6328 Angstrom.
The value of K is 26.6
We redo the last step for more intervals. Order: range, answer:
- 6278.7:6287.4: 26.1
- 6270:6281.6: 24.5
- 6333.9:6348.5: 26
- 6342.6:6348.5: 26.7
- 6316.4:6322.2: 26.2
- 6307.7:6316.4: 25.7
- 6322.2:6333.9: 26.2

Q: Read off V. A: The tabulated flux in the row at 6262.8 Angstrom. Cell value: 24.4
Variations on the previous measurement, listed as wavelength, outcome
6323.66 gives 26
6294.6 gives 24.5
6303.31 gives 24.8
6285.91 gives 26.9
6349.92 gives 27.6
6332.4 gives 27.1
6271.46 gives 23.2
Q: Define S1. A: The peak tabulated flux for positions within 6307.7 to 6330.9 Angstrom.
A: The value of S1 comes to 27.8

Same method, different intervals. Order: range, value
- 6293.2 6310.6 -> 31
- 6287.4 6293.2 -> 26.9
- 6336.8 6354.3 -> 28.1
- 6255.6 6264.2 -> 24.4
